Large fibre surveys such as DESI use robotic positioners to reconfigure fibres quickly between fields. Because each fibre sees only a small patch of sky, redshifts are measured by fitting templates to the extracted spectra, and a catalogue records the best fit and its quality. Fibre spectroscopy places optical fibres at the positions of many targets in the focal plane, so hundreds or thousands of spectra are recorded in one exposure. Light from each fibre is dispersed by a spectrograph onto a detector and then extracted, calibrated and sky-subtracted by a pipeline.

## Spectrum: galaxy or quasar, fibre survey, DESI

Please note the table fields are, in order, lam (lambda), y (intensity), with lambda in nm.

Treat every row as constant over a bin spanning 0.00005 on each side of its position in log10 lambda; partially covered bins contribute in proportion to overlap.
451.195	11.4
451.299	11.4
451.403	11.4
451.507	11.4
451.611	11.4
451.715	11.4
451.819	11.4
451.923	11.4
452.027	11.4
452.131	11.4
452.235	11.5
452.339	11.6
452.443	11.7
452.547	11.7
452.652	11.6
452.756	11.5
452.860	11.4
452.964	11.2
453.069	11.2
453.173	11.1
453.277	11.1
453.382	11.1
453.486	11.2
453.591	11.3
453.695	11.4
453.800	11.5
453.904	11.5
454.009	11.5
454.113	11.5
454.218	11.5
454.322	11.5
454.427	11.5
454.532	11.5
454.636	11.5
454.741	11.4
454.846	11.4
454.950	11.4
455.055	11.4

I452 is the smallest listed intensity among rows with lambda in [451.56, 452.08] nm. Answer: 11.4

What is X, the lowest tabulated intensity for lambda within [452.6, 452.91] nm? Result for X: 11.4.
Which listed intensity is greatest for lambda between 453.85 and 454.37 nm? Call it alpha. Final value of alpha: 11.5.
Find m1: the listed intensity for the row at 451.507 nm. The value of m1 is 11.4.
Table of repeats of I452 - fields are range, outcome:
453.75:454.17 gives 11.5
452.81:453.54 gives 11.1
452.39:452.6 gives 11.7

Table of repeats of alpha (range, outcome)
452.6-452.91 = 11.6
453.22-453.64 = 11.3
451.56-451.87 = 11.4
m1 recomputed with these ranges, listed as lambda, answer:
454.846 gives 11.4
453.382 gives 11.1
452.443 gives 11.7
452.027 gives 11.4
